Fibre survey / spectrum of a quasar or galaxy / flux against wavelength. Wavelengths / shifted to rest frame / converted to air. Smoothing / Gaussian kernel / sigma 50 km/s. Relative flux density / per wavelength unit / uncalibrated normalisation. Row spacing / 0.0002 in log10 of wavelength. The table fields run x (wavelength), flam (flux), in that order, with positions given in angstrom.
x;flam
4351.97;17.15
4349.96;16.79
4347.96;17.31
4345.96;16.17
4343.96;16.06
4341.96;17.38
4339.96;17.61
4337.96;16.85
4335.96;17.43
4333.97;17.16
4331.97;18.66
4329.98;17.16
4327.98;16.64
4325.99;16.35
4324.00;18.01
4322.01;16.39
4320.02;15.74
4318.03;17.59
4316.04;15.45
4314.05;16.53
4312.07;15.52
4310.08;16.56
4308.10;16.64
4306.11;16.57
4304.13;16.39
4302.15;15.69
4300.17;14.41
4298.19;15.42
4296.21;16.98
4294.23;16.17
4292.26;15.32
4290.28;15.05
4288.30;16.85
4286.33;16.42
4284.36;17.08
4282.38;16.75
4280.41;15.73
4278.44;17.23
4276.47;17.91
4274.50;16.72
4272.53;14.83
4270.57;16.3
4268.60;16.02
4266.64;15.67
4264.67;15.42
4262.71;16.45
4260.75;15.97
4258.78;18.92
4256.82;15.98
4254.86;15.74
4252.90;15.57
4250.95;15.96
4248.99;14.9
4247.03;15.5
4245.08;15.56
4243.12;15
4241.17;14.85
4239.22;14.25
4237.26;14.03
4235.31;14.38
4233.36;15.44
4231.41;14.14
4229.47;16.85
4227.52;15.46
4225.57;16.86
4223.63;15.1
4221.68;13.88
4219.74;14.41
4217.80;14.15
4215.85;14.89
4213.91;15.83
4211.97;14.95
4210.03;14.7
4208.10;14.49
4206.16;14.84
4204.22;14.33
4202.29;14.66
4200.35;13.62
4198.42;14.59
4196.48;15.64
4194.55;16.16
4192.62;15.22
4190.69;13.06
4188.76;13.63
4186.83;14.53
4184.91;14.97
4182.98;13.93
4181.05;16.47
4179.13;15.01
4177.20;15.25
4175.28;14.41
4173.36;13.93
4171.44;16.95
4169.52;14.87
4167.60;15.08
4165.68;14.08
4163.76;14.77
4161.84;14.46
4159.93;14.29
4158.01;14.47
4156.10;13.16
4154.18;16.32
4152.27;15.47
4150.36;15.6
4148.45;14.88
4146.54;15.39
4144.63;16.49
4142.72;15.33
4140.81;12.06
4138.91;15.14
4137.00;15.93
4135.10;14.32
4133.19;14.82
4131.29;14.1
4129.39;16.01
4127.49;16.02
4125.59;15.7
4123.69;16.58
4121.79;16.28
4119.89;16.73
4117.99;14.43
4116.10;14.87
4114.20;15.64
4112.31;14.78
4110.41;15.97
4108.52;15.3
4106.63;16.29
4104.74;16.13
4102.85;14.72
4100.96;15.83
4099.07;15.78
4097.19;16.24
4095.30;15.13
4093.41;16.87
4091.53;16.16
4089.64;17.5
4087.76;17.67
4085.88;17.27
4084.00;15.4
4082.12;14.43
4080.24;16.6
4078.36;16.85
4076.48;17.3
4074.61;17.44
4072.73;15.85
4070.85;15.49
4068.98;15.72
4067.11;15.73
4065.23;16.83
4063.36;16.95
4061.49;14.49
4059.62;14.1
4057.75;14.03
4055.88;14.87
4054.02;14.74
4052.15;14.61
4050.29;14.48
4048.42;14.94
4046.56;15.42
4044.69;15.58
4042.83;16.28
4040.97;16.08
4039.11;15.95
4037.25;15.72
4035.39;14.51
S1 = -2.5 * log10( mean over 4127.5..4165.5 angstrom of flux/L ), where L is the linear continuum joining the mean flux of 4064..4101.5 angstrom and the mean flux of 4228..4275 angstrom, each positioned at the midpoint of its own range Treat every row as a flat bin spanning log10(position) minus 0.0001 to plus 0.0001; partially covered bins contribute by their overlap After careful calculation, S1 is 0.08 mag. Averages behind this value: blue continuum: 16.3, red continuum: 15.6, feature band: 14.9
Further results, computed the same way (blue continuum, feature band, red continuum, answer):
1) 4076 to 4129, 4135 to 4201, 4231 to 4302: 0.08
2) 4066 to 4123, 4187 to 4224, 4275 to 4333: 0.11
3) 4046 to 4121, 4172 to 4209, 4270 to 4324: 0.09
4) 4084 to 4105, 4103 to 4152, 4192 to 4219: 0.03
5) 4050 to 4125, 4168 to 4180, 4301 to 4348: 0.07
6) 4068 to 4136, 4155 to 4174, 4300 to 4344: 0.11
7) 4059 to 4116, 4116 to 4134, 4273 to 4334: 0.03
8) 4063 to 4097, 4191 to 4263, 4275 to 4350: 0.09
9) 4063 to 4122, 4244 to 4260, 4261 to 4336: 0.02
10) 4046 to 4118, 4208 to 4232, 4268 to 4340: 0.08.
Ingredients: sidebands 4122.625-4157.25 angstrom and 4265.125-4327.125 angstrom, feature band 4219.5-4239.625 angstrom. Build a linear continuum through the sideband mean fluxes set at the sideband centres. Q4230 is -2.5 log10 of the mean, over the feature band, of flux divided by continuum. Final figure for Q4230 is 0.055 mag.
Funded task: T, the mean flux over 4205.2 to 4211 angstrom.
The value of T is 14.7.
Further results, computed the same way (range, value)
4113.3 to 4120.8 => 15.4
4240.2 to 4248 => 15.2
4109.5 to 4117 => 15.3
